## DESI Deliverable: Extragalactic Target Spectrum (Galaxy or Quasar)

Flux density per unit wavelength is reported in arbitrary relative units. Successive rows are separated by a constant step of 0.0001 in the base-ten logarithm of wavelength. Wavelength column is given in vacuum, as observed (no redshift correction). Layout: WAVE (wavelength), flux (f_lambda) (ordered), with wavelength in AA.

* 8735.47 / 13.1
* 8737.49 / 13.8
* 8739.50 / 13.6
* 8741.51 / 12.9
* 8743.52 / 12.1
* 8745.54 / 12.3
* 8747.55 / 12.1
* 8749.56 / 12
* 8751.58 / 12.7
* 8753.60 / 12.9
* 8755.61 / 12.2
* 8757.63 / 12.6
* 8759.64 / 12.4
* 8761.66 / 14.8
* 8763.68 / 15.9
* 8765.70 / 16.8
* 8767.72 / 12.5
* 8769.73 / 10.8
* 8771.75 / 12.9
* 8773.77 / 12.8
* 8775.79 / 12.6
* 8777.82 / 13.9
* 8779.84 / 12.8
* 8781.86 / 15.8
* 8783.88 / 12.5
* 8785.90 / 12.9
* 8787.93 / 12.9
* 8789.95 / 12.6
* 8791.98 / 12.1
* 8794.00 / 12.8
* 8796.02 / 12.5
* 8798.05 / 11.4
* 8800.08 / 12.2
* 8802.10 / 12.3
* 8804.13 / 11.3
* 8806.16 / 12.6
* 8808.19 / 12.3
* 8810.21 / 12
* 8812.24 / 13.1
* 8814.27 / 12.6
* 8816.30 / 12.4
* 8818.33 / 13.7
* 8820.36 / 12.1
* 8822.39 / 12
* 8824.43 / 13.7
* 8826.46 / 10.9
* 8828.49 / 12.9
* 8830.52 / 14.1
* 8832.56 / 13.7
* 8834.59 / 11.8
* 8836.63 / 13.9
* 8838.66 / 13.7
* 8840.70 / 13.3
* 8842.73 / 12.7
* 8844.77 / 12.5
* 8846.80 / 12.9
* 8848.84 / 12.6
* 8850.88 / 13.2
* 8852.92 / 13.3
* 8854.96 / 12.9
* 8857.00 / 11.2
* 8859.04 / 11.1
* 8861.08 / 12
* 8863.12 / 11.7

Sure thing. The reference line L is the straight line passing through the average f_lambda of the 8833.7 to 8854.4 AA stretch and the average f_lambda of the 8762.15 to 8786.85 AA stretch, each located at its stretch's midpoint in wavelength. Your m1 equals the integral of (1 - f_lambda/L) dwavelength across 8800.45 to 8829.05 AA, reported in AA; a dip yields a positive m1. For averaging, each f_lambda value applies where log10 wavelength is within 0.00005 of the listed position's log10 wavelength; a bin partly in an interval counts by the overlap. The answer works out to 1.8 AA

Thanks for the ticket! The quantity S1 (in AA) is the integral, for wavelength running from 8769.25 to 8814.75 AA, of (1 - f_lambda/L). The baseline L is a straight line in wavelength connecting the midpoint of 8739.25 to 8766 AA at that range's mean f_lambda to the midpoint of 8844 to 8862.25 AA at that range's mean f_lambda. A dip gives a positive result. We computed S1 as 0.8 AA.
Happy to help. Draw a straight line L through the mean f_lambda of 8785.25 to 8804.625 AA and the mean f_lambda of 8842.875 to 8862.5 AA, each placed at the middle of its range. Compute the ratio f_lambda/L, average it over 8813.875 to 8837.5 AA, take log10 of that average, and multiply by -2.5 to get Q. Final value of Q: -0.04 mag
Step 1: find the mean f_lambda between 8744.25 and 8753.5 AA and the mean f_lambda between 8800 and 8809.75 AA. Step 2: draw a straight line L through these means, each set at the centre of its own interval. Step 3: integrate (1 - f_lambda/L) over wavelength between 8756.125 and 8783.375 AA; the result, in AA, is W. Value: -2.86 AA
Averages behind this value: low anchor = 12.3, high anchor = 12.1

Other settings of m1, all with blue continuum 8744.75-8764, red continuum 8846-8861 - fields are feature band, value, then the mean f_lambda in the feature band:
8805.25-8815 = 0.08 AA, 12.5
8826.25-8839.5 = -0.64 AA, 13.1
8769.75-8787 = -0.48 AA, 13.1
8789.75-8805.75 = 0.68 AA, 12.1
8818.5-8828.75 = 0.14 AA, 12.4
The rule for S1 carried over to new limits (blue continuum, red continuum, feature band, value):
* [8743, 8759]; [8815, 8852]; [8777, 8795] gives -0.8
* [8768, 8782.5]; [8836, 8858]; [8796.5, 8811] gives 1.0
